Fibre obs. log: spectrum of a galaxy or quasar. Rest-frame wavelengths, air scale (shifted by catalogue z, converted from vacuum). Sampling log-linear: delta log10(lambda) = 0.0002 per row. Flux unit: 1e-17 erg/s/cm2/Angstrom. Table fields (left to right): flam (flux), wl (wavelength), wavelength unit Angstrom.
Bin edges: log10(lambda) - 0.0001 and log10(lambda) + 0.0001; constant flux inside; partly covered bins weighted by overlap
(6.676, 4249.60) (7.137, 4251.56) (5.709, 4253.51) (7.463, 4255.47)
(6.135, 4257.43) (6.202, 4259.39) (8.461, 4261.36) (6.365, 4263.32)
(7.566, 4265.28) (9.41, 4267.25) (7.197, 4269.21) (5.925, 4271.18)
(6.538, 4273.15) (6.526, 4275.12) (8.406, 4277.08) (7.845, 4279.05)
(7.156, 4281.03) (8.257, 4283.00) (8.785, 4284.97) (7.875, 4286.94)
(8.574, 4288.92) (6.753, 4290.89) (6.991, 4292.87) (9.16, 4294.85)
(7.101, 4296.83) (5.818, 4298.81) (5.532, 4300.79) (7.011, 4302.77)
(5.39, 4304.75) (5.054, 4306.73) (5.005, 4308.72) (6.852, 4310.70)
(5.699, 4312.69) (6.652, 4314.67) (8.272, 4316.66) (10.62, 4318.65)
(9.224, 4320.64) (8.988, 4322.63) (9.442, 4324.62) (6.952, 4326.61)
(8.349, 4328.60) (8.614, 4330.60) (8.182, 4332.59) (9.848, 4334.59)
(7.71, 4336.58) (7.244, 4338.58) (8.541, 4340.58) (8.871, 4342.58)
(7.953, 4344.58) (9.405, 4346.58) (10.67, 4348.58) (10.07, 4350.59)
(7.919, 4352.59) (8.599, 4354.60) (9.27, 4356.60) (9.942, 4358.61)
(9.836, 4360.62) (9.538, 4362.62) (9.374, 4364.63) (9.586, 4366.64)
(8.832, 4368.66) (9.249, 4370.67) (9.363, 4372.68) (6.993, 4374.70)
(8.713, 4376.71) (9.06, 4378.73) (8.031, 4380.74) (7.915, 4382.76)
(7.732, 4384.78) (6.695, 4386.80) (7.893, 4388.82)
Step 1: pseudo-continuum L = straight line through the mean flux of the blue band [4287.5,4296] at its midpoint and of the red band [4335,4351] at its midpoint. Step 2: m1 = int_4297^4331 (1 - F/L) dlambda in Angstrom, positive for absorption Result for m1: 4.3 Angstrom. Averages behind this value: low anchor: 7.85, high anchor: 8.8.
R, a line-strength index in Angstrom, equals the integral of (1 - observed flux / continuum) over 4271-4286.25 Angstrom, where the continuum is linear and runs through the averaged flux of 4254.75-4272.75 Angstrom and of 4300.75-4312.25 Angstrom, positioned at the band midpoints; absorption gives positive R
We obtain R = -1.91 Angstrom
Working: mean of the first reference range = 7.16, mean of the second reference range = 5.82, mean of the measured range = 7.52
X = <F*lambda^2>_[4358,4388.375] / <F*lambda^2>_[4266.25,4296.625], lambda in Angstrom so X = 1.2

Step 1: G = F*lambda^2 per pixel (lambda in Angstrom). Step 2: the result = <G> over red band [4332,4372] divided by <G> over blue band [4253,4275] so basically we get 1.3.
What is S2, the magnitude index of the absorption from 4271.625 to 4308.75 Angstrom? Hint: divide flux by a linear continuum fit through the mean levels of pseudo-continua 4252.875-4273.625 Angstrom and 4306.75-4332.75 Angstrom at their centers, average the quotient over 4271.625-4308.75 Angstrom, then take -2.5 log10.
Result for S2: 0.05 mag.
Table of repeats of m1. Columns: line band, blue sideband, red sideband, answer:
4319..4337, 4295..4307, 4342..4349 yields -1.6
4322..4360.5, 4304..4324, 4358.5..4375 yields -2.4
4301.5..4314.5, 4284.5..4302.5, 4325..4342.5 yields 3.0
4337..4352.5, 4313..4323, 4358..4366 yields 0.6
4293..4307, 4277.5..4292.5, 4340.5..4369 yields 2.8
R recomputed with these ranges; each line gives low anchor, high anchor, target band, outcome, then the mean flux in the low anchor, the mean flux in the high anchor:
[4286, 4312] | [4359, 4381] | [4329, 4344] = -0.9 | 6.68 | 9.02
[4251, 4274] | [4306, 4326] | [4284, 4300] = -0.6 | 7.01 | 7.6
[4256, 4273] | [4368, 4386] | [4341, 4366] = -3.5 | 7.13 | 8.41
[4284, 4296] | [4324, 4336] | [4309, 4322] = 0.9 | 8.01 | 8.51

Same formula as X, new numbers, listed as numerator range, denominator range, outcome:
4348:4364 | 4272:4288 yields 1.28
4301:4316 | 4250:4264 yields 0.90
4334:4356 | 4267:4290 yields 1.19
